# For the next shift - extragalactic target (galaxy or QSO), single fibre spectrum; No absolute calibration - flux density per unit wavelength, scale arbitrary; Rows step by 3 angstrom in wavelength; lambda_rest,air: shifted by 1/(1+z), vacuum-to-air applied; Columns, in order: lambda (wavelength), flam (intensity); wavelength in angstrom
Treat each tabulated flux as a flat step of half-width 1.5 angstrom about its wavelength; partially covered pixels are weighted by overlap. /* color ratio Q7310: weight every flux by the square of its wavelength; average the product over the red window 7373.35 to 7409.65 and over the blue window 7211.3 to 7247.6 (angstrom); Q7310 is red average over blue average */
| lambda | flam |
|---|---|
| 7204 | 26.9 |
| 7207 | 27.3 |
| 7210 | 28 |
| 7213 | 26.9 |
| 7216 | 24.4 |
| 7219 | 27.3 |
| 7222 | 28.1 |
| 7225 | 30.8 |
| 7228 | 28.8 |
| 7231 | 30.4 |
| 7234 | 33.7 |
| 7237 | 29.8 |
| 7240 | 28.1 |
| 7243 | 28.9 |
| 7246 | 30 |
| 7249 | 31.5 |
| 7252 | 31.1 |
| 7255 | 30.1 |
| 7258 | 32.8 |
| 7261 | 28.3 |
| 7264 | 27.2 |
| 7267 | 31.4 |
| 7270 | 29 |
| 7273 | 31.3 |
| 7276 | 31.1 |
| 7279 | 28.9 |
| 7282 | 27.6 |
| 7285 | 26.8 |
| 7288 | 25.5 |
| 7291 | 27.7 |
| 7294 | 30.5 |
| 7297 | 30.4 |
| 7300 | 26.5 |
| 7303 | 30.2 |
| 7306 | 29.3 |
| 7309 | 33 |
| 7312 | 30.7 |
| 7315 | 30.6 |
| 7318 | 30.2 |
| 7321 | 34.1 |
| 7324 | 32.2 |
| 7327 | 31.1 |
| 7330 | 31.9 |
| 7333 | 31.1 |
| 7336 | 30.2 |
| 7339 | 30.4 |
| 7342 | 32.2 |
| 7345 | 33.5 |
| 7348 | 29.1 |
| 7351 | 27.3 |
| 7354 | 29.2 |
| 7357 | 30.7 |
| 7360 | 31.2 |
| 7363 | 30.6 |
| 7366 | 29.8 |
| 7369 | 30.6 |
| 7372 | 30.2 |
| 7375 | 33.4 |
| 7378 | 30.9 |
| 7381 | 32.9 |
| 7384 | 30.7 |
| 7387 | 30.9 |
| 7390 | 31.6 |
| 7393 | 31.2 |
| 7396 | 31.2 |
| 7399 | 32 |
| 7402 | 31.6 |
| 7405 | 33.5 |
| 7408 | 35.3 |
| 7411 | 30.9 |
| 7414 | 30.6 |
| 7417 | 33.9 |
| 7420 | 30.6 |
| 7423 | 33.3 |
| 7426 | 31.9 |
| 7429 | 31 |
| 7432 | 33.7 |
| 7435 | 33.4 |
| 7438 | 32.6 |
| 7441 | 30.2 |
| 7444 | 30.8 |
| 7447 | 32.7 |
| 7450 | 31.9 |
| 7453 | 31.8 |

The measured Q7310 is 1.16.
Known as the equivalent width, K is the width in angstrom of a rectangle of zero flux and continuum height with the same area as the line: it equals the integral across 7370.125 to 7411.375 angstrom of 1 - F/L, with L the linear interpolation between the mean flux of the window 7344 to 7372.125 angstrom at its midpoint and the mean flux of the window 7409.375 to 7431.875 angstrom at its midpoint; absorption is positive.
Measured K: -1.1 angstrom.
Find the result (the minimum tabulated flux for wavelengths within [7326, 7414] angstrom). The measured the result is 27.3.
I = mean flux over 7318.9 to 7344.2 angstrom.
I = 31.7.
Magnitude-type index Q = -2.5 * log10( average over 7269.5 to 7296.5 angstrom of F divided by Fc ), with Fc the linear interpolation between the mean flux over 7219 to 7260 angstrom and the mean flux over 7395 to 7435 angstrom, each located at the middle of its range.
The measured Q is 0.07 mag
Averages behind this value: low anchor 30.2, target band 28.8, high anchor 32.3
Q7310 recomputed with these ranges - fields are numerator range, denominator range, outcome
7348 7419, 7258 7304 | 1.11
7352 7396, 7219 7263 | 1.07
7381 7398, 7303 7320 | 1.04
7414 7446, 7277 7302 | 1.19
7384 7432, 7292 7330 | 1.07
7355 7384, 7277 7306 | 1.12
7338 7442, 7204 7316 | 1.12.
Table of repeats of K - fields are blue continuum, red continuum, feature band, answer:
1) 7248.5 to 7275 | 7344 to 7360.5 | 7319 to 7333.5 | -1.0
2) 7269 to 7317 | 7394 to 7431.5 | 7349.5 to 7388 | 0.6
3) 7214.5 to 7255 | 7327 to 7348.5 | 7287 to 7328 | 0.8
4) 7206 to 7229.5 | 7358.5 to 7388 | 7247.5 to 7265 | -1.0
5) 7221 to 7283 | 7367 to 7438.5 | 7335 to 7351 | 0.2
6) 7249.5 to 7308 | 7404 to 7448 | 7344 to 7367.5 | 0.6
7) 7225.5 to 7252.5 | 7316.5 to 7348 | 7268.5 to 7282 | 0.4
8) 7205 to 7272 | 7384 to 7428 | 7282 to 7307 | 1.6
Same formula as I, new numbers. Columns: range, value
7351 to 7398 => 30.9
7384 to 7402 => 31.3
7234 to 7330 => 30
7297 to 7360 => 30.7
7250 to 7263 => 30.5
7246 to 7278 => 30.3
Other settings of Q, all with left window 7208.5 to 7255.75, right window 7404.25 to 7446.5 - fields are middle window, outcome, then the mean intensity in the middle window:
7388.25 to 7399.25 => 0.01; 31.4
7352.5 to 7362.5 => 0.03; 30.4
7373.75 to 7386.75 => -0.01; 31.8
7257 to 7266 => 0.01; 29.4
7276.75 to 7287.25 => 0.08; 27.8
